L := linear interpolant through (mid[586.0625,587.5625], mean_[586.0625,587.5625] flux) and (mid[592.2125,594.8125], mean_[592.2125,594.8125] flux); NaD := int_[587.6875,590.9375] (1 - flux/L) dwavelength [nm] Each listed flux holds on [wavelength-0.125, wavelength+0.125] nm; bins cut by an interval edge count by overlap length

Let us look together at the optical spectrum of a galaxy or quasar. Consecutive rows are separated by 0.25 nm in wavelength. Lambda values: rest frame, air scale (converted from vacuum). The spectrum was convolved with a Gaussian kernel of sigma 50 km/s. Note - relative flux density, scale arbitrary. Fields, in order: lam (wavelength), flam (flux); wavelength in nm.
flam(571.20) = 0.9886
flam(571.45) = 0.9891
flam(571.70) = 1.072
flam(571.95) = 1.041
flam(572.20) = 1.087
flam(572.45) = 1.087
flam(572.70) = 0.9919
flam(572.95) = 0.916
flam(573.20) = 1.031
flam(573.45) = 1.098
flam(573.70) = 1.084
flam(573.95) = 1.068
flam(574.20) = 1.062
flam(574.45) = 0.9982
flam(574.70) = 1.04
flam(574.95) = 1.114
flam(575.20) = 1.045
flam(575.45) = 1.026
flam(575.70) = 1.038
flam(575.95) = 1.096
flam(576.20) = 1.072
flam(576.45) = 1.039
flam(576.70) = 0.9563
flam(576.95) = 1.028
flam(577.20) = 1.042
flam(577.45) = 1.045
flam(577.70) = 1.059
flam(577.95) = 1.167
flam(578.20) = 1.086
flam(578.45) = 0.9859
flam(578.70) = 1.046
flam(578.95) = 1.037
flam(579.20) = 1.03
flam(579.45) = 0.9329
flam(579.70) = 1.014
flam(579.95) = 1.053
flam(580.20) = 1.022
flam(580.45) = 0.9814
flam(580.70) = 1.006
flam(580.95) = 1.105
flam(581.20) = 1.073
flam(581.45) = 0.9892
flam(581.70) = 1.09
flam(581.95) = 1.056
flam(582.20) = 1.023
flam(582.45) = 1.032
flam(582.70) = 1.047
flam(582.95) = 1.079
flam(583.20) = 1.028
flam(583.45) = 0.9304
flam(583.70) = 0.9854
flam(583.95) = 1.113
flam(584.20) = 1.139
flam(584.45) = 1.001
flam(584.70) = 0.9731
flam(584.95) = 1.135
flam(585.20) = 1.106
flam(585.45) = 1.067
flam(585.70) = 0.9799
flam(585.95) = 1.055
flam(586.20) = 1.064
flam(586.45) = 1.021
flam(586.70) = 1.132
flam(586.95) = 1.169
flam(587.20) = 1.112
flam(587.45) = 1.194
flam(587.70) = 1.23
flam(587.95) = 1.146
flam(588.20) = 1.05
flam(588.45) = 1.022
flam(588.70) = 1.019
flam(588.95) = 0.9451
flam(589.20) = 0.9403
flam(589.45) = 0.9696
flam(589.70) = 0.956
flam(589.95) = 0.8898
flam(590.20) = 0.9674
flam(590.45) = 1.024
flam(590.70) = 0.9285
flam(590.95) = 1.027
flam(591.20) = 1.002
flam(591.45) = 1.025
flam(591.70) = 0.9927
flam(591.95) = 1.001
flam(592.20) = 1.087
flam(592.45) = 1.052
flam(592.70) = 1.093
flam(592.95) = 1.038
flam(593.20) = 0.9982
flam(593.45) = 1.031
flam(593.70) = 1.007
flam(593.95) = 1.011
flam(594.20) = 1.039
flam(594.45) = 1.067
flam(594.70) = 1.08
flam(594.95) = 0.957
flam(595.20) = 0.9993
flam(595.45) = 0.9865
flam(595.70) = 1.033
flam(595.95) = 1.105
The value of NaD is 0.26 nm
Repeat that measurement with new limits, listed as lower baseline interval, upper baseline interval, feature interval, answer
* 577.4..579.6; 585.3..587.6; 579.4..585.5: 0.15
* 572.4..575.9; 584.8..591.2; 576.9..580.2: 0.01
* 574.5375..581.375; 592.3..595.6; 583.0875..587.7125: -0.16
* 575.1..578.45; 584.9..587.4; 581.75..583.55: 0.07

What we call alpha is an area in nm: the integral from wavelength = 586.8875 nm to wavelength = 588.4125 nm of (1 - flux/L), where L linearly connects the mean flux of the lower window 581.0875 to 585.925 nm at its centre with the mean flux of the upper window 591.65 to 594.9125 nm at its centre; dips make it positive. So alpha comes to -0.15 nm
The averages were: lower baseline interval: 1.04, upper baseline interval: 1.04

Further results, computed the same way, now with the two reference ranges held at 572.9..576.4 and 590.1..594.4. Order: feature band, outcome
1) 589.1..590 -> 0.07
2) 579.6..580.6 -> 0.02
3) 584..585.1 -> -0.03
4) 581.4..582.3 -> 0.00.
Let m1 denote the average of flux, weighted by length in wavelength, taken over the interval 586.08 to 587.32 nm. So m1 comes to 1.1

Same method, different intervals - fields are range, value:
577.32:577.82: 1.05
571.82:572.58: 1.07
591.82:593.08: 1.05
